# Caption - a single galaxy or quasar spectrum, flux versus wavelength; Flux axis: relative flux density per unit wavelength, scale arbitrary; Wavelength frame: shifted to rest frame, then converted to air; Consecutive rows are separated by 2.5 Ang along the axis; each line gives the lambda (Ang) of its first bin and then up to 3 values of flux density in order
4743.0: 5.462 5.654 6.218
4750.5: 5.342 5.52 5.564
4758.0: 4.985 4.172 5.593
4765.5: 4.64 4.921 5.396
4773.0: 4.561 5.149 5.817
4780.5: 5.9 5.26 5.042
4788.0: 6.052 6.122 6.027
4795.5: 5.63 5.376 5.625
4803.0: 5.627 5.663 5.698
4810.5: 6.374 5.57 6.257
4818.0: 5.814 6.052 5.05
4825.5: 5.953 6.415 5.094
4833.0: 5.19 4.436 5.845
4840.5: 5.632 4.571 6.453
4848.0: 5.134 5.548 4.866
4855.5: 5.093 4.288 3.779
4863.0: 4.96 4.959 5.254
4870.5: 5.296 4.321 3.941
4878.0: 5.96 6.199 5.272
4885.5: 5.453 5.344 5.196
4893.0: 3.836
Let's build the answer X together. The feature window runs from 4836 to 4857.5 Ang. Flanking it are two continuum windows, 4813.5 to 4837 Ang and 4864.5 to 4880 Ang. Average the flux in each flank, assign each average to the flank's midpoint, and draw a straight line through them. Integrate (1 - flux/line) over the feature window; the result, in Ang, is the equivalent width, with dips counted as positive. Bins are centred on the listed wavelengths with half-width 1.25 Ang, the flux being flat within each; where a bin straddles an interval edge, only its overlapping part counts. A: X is 0.02 Ang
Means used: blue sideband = 5.59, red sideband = 5.02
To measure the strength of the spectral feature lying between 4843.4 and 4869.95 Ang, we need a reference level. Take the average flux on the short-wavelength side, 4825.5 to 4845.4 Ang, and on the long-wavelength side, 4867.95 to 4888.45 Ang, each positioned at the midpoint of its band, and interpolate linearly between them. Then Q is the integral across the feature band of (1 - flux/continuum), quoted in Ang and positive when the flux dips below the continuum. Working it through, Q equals 1.5 Ang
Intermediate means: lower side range 5.42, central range 5.03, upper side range 5.22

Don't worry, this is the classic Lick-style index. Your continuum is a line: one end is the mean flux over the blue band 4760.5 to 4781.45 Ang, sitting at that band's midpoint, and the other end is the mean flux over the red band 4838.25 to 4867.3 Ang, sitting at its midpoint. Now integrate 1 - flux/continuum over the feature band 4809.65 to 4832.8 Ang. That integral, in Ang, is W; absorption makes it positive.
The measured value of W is -3.2 Ang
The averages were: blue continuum 5.17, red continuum 5.06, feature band 5.8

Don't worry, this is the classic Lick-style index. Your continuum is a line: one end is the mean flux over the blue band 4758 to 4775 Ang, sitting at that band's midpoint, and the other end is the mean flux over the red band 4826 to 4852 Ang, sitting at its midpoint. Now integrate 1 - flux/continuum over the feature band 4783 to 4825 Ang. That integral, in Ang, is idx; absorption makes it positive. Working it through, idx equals -4.5 Ang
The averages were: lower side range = 4.9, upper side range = 5.44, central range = 5.74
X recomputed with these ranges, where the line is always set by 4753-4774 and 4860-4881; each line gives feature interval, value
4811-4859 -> -4.58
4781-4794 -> -1.82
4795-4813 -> -2.56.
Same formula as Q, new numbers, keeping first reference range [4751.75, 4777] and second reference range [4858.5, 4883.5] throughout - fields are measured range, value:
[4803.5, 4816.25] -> -2.20 Ang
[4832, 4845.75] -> -0.79 Ang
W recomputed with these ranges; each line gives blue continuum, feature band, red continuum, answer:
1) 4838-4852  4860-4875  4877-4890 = 2.1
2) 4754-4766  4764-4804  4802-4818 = -0.1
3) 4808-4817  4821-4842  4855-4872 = 0.3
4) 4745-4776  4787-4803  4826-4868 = -1.9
